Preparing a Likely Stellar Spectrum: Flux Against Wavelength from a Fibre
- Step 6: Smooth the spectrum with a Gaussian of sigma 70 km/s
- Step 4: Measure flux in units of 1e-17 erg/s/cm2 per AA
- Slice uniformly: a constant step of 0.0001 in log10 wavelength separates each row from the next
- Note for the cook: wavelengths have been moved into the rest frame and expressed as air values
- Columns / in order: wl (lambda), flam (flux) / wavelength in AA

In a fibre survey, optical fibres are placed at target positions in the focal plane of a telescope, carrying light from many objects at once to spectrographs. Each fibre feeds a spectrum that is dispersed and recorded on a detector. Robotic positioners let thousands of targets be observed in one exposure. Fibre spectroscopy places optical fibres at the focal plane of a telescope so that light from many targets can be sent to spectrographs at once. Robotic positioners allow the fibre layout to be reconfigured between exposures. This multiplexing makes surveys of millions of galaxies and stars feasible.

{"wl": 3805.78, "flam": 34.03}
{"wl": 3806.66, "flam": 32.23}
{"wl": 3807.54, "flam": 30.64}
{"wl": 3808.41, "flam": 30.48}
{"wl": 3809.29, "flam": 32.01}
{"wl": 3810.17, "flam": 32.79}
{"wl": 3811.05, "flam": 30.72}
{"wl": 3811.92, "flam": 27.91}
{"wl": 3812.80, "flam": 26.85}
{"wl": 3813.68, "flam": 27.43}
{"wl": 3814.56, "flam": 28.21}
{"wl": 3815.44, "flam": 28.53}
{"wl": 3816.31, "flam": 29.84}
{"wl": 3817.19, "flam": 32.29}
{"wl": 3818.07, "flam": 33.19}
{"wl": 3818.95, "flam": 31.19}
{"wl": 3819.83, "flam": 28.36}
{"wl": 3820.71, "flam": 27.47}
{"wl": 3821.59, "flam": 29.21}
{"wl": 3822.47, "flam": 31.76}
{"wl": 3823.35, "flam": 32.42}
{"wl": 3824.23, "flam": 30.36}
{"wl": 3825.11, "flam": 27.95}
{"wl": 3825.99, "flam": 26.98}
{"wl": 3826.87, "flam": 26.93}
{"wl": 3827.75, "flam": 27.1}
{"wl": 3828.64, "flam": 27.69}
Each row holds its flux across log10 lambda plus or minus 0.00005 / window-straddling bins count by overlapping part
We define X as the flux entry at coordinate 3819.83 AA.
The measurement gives 28.36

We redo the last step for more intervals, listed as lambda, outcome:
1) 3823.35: 32.42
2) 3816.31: 29.84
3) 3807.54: 30.64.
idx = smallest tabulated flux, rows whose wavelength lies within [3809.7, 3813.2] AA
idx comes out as 26.85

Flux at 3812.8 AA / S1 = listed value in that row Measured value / 26.85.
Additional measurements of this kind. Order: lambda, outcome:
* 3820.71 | 27.47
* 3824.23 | 30.36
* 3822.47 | 31.76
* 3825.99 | 26.98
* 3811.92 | 27.91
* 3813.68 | 27.43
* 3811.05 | 30.72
